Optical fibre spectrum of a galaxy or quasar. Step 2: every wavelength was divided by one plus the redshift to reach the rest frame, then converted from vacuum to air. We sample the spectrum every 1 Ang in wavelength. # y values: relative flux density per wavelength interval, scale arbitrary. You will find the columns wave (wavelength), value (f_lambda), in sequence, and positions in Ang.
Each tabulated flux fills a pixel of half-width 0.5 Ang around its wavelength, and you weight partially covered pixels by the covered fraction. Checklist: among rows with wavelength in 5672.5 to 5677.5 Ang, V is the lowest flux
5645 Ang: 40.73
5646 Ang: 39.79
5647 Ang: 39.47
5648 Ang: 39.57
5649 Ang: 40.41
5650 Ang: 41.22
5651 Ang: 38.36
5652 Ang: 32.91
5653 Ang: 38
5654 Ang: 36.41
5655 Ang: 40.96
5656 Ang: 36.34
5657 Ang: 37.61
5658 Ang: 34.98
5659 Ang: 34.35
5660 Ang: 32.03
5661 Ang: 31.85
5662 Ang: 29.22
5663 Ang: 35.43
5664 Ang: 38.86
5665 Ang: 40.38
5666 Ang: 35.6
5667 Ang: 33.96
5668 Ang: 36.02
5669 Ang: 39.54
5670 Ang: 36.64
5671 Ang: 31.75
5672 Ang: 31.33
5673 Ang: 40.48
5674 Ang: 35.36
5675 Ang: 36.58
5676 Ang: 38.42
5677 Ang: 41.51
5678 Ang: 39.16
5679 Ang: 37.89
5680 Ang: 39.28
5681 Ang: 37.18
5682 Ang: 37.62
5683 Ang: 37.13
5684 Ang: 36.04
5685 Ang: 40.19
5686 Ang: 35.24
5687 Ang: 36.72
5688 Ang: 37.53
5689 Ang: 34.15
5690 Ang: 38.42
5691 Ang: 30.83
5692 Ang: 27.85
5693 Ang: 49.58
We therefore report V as 35.36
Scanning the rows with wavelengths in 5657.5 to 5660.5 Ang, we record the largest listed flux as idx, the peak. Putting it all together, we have 34.98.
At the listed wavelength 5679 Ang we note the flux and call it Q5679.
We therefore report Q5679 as 37.89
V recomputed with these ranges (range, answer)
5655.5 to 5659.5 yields 34.35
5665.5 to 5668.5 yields 33.96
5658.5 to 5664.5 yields 29.22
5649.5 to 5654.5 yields 32.91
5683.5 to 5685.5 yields 36.04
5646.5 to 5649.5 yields 39.47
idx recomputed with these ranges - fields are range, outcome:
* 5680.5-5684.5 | 37.62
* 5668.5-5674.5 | 40.48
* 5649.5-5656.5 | 41.22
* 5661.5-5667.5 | 40.38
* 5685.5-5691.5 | 38.42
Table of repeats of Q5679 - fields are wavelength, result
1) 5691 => 30.83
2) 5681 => 37.18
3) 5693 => 49.58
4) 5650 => 41.22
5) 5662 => 29.22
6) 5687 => 36.72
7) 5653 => 38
